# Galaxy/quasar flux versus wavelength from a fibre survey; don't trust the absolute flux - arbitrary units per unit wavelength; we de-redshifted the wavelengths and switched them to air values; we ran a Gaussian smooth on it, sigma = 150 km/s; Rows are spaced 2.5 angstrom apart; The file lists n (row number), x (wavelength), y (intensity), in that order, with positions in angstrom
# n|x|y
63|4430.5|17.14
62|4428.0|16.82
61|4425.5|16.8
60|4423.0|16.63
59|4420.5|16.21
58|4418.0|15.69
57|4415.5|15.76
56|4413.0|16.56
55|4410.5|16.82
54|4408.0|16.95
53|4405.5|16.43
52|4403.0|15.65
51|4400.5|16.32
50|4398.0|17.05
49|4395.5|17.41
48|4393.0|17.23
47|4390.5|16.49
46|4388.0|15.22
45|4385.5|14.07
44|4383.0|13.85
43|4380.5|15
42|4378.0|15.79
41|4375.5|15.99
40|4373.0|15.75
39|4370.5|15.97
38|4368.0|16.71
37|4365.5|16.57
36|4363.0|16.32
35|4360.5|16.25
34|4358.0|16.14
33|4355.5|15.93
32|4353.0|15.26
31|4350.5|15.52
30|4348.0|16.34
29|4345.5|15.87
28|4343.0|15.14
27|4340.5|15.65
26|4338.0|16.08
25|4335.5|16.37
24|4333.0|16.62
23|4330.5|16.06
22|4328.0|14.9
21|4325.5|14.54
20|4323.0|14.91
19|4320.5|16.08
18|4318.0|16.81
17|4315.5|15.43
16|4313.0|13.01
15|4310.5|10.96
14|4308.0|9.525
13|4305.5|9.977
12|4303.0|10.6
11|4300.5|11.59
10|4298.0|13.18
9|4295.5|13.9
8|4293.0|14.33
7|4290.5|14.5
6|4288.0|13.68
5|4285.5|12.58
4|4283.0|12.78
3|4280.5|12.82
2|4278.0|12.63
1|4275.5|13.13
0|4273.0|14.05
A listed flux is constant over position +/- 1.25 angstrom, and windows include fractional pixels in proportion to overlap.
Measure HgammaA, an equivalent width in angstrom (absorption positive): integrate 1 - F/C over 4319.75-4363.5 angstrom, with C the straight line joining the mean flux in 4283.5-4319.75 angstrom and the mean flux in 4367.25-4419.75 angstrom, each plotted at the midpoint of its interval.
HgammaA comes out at -4.6 angstrom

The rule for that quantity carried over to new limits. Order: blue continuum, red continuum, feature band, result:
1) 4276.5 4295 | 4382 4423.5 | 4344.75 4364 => -1.2 angstrom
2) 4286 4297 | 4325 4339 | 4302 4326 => 3.0 angstrom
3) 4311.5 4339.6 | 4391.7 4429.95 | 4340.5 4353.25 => 0.1 angstrom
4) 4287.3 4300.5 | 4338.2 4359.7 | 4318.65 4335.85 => -0.8 angstrom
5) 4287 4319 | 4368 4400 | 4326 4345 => -2.3 angstrom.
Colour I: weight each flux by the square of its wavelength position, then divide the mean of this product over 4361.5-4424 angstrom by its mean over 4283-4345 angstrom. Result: 1.19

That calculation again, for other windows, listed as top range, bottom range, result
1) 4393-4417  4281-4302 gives 1.32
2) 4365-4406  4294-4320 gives 1.31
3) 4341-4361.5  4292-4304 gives 1.27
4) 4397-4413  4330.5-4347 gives 1.07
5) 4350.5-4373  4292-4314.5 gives 1.39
